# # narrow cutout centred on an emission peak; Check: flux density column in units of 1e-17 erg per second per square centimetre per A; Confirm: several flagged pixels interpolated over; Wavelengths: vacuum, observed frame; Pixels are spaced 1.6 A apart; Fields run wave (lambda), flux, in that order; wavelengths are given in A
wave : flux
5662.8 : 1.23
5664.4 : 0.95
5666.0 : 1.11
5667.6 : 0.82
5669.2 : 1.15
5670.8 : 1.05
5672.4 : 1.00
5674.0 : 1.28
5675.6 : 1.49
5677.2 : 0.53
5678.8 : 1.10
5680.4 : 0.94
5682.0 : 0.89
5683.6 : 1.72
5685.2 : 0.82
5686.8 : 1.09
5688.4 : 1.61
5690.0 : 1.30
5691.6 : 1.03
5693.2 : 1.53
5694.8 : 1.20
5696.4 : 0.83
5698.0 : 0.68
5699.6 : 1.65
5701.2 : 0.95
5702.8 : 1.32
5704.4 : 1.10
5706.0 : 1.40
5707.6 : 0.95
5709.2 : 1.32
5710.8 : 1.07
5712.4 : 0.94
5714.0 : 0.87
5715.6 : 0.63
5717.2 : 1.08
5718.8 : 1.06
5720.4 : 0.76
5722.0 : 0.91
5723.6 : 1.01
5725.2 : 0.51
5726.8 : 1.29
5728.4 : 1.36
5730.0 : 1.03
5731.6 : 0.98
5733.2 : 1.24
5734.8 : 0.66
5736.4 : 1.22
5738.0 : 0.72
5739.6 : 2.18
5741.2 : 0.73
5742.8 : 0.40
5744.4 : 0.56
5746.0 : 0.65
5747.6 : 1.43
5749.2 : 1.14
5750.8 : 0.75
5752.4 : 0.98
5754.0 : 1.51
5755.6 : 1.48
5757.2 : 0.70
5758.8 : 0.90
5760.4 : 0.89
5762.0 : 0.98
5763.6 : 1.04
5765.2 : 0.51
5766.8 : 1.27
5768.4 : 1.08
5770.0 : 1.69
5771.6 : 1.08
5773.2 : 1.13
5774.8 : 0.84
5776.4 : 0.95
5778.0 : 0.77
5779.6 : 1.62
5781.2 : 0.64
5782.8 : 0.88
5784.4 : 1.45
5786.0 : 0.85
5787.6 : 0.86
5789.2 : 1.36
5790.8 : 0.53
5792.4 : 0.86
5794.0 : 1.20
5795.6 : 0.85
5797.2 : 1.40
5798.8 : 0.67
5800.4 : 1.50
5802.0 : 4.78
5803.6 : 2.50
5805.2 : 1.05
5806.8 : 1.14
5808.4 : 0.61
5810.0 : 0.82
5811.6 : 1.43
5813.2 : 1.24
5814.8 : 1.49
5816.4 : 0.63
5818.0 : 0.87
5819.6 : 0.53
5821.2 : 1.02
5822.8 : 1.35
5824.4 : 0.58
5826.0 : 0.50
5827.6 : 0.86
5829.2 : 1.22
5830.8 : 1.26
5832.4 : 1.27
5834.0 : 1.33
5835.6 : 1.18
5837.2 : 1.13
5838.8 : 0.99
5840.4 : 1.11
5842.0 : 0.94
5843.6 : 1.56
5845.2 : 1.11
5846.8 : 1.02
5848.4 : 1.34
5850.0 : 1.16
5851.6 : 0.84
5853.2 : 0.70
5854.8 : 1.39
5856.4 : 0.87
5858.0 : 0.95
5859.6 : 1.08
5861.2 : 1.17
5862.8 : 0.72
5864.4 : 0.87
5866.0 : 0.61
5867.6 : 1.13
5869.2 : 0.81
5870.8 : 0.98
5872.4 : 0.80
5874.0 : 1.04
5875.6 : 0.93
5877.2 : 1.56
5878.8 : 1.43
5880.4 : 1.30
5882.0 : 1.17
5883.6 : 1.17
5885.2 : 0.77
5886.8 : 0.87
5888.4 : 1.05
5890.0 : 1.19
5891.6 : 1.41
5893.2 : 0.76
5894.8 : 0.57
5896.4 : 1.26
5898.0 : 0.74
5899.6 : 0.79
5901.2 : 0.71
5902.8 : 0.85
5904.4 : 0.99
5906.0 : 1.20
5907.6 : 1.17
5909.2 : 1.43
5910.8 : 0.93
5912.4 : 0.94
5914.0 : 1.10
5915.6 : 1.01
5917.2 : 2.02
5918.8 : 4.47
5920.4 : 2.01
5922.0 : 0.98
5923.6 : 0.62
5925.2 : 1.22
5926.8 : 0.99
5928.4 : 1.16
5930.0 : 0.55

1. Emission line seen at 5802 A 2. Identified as H-beta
